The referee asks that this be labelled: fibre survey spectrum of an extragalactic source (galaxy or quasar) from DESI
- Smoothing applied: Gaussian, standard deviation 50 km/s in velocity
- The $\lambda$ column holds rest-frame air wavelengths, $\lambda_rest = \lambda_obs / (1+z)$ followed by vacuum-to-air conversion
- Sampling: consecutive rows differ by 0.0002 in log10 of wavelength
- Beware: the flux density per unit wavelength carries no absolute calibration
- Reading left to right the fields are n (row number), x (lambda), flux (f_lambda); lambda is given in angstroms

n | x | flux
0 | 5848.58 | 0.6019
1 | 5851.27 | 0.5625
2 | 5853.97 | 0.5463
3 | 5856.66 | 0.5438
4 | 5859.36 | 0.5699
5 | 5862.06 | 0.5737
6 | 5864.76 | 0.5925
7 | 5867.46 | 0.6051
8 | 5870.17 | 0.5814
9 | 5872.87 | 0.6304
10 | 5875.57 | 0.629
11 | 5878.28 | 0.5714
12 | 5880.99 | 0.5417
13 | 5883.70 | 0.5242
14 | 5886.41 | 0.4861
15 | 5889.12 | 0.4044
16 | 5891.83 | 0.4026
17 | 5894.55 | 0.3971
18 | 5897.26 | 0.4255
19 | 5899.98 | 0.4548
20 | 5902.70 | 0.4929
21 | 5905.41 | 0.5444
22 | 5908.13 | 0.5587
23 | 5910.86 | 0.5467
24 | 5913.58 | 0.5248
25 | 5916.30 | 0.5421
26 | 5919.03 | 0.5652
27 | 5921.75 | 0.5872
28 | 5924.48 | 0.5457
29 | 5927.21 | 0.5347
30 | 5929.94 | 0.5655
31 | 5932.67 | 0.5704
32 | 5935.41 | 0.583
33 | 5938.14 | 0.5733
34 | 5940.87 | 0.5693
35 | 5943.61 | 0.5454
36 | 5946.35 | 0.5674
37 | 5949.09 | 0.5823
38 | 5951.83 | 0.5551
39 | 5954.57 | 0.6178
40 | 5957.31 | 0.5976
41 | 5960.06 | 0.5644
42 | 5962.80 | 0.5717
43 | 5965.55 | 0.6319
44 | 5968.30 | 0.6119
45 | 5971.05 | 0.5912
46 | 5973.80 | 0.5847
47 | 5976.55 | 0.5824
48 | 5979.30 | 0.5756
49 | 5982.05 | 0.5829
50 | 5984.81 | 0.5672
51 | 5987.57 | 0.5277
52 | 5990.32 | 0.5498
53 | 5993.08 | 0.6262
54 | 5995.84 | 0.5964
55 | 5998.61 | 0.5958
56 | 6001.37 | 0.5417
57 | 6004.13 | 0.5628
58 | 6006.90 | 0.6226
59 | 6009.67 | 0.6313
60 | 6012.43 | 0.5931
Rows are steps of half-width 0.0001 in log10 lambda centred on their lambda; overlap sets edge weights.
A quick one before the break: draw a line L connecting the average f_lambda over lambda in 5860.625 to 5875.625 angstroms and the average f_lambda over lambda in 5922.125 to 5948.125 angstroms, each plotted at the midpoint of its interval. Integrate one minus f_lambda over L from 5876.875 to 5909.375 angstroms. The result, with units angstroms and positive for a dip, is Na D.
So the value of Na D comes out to 5.7 angstroms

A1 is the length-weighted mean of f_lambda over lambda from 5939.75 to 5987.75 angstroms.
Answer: 0.58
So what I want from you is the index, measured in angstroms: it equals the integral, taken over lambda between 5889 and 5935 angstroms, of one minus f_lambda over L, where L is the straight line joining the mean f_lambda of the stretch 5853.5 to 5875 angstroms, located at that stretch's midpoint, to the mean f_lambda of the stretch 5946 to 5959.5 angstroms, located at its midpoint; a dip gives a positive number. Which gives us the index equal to 5.5 angstroms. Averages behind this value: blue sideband 0.584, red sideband 0.584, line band 0.514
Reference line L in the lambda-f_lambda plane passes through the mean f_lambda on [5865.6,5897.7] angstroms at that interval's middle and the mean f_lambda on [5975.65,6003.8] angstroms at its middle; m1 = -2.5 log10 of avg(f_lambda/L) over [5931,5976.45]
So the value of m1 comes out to -0.05 mag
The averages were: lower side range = 0.52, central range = 0.582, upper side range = 0.574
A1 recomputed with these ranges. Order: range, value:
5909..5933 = 0.553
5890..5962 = 0.539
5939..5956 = 0.573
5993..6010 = 0.592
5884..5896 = 0.432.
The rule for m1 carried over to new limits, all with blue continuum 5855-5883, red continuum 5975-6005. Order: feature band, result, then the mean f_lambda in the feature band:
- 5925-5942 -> 0.02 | 0.565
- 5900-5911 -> 0.11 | 0.525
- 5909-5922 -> 0.05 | 0.55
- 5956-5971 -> -0.04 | 0.595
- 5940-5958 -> 0.00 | 0.576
